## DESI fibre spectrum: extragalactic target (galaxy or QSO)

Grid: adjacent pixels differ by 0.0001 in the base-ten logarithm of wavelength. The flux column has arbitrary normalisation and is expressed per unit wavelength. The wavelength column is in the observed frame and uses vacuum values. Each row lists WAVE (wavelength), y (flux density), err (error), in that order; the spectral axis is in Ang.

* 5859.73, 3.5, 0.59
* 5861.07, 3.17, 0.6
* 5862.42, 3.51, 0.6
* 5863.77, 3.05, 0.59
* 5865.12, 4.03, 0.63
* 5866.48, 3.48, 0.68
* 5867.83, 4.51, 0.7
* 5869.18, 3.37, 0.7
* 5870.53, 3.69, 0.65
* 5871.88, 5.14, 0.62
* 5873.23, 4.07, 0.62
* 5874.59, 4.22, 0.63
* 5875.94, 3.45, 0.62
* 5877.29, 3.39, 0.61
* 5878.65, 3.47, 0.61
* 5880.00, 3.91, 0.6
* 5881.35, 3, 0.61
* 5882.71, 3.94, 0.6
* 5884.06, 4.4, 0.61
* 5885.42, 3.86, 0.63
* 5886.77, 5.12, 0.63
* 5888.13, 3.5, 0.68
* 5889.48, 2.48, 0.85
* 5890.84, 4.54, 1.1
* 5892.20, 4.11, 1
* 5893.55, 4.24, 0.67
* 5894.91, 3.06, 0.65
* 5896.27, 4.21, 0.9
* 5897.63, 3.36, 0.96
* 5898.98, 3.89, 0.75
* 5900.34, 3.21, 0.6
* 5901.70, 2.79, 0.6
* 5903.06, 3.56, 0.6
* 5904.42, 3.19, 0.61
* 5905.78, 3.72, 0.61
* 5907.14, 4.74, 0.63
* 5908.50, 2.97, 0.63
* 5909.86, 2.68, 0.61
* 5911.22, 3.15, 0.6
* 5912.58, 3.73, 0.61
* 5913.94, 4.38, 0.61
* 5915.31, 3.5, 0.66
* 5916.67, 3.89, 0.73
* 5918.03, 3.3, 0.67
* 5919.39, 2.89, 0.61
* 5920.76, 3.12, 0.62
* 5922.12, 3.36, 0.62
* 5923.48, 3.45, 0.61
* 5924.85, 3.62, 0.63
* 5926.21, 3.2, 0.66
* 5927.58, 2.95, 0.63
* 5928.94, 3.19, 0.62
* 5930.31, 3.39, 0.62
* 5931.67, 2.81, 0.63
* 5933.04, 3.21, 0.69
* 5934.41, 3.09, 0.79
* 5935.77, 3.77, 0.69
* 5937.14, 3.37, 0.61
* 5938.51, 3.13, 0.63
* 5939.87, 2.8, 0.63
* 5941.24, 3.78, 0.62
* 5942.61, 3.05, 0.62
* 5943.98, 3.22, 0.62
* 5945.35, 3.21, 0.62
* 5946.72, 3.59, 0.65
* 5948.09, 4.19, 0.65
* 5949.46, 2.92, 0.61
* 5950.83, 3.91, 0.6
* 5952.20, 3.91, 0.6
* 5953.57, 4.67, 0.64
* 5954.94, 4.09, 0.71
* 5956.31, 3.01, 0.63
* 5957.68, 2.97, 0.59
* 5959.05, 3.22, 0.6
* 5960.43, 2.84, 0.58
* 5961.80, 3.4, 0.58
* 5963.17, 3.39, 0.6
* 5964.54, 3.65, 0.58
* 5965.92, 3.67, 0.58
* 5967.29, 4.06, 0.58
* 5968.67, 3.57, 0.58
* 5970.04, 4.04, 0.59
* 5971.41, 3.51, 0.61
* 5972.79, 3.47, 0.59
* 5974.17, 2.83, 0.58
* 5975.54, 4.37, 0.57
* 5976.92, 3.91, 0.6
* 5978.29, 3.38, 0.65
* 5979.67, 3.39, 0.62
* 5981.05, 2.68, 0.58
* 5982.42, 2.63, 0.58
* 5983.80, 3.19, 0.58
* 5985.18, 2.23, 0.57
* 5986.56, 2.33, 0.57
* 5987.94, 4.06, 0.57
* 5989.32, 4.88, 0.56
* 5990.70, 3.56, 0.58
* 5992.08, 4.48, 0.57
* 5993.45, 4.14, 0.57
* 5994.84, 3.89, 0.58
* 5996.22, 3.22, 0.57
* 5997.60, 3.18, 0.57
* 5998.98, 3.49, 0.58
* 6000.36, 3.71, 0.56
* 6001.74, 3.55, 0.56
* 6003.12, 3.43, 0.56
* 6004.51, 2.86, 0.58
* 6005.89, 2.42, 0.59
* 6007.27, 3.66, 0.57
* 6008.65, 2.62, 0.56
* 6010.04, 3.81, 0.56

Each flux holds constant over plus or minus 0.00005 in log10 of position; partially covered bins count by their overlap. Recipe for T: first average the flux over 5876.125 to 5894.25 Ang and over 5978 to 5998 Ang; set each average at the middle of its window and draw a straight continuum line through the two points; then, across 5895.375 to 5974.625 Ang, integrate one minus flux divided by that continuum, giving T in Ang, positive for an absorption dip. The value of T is 4.01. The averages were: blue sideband 3.83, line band 3.45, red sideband 3.42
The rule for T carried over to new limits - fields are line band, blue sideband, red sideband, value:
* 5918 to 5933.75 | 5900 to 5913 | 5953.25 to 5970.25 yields 1.1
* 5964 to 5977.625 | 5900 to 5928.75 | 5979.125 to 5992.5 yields -1.5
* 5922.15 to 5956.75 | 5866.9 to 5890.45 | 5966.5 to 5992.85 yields 2.1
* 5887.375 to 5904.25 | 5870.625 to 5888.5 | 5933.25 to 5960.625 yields 1.1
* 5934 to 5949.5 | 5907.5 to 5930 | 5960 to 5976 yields 0.4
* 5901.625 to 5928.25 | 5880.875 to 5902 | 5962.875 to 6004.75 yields 2.0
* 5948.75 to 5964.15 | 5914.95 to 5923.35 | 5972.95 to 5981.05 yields -0.2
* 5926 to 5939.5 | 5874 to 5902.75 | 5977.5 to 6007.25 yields 1.4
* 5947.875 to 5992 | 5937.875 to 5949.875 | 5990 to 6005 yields -0.6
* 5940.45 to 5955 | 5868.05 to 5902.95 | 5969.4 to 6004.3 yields -0.2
